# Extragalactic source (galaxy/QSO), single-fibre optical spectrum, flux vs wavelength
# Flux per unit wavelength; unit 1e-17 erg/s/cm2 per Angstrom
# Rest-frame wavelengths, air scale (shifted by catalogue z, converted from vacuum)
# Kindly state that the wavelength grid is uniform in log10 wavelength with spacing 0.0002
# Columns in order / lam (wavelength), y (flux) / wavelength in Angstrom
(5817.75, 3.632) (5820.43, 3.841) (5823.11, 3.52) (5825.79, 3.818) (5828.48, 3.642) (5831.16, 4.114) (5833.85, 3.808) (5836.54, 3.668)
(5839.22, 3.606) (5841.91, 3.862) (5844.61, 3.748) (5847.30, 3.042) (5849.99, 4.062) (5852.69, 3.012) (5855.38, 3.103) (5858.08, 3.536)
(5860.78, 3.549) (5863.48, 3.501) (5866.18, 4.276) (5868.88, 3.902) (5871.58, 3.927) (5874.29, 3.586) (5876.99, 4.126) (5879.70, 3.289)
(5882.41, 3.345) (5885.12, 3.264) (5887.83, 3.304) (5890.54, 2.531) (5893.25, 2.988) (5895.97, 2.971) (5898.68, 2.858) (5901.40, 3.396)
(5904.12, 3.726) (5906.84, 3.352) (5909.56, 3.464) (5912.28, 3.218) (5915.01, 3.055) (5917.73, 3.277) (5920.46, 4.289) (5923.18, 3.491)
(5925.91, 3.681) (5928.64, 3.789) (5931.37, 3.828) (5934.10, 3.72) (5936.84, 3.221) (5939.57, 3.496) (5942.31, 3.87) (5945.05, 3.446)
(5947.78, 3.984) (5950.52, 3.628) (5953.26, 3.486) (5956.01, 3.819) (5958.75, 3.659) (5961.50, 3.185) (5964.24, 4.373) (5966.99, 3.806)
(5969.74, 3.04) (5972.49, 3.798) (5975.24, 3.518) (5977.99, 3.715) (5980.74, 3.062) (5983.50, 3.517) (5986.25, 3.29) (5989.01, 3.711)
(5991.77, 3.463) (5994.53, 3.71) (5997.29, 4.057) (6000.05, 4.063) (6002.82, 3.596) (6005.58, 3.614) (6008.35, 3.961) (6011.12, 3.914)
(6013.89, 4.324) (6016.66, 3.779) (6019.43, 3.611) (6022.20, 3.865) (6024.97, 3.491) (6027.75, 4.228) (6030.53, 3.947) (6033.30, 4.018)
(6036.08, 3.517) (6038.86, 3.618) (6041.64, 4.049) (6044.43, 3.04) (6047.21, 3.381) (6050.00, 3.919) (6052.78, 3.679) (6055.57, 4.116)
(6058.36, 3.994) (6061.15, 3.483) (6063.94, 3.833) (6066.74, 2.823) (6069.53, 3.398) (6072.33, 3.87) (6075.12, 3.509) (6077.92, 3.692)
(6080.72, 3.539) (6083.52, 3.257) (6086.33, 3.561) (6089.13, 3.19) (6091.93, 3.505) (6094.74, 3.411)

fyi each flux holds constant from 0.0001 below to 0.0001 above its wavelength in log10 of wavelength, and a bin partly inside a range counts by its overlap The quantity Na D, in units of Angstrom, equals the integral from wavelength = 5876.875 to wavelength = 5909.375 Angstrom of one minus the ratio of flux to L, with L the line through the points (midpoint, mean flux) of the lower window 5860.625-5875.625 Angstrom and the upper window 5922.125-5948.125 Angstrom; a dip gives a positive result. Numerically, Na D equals 4.4 Angstrom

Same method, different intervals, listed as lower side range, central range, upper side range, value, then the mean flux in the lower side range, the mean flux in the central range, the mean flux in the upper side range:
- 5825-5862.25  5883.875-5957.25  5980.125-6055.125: 4.3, 3.61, 3.45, 3.73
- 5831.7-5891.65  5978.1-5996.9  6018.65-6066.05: 0.9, 3.56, 3.51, 3.74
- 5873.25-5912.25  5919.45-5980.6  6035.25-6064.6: -3.9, 3.3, 3.66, 3.69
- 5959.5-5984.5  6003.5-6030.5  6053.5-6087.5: -2.2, 3.56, 3.86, 3.59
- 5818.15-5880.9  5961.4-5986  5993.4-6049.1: 1.3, 3.68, 3.57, 3.79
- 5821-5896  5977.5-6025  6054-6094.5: -2.2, 3.55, 3.71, 3.55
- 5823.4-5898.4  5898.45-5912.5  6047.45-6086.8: 0.6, 3.53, 3.38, 3.61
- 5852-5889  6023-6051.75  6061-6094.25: -1.9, 3.56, 3.72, 3.47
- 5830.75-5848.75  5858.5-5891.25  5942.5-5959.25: 1.0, 3.67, 3.57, 3.69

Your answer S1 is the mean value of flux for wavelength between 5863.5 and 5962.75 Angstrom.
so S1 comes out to 3.51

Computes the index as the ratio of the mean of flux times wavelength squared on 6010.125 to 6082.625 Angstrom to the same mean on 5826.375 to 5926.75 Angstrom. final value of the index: 1.1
